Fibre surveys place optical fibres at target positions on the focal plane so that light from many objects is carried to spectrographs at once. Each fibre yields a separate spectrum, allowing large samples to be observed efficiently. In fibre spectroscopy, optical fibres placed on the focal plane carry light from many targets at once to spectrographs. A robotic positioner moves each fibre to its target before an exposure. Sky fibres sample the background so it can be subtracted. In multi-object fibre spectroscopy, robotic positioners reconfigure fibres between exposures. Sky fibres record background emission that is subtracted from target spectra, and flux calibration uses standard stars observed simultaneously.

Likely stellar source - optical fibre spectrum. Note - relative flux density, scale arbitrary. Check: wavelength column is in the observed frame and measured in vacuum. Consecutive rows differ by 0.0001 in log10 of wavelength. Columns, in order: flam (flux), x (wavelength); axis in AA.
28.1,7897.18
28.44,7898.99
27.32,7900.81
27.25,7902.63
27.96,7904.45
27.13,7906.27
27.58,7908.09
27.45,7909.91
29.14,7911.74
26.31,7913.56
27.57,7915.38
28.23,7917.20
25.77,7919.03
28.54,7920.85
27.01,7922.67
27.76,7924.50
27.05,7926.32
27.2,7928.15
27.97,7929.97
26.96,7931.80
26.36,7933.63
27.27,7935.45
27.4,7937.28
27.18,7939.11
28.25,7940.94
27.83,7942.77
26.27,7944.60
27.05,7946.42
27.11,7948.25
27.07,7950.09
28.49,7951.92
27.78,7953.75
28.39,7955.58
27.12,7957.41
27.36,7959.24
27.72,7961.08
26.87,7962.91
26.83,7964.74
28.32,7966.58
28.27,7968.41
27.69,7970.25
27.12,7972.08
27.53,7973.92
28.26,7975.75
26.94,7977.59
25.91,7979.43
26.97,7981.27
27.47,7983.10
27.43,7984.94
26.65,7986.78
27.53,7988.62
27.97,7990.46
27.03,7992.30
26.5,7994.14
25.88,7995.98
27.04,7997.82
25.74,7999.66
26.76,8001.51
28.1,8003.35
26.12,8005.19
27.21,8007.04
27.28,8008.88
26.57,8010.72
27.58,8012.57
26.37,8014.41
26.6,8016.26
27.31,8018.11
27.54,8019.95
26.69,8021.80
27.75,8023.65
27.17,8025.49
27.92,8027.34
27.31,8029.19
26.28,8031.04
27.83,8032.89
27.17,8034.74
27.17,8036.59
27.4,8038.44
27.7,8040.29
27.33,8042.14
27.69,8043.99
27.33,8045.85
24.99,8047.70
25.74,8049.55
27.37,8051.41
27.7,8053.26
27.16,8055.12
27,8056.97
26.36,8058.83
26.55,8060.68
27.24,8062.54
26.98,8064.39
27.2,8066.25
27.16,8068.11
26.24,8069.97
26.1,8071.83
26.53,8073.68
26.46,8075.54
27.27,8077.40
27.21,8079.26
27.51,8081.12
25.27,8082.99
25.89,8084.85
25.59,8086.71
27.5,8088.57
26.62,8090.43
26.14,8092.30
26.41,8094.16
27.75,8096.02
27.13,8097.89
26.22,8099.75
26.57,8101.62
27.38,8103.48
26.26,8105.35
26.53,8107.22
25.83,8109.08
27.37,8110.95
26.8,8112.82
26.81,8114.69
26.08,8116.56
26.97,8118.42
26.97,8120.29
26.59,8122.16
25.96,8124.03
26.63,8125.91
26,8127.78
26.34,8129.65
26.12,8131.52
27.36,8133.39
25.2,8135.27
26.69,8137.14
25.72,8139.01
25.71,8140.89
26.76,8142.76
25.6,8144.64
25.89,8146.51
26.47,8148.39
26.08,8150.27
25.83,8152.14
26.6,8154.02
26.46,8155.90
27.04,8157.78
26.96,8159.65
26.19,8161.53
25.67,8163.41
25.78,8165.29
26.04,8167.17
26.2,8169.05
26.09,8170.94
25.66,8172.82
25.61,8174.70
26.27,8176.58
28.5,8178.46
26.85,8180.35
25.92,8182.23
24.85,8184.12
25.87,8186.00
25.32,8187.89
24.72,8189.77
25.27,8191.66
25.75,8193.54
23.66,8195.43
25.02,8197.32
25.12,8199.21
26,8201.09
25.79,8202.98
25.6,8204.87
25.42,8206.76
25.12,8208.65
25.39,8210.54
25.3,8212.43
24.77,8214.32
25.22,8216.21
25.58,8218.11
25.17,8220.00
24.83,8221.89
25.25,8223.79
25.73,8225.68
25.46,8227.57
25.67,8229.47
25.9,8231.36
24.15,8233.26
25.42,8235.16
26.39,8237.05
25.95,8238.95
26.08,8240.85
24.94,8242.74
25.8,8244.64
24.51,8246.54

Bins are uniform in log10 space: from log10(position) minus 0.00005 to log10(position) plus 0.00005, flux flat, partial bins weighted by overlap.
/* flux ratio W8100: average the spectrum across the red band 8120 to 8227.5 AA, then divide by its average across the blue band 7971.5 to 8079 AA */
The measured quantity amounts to 1.0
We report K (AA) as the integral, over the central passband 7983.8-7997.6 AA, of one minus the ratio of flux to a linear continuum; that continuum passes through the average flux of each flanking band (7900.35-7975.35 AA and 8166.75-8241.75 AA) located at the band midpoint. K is 0.04 AA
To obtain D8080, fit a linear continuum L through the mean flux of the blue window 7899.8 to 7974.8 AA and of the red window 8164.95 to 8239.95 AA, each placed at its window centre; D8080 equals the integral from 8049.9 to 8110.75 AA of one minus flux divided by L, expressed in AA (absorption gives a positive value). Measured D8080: -0.7 AA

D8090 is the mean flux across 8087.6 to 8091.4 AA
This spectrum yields 27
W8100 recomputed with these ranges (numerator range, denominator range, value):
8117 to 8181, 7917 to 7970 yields 0.96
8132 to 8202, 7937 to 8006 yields 0.95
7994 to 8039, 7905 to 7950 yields 0.99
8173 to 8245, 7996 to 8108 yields 0.95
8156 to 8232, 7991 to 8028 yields 0.95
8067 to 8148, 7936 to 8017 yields 0.97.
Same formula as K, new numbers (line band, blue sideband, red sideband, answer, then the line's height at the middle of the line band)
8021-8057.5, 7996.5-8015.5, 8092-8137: -0.51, 26.8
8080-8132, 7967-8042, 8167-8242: -0.40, 26.3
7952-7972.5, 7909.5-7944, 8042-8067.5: -0.28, 27.3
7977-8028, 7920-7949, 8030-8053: 0.26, 27.1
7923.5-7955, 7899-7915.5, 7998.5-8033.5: 0.06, 27.4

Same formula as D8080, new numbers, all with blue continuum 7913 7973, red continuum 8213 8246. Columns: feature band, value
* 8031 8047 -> -0.36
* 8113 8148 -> -0.28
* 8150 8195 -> -0.39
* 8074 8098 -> -0.22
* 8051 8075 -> -0.27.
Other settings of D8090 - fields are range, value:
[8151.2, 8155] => 26.2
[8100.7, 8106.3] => 26.7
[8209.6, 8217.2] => 25.2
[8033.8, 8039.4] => 27.3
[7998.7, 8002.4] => 26.2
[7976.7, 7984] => 26.8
